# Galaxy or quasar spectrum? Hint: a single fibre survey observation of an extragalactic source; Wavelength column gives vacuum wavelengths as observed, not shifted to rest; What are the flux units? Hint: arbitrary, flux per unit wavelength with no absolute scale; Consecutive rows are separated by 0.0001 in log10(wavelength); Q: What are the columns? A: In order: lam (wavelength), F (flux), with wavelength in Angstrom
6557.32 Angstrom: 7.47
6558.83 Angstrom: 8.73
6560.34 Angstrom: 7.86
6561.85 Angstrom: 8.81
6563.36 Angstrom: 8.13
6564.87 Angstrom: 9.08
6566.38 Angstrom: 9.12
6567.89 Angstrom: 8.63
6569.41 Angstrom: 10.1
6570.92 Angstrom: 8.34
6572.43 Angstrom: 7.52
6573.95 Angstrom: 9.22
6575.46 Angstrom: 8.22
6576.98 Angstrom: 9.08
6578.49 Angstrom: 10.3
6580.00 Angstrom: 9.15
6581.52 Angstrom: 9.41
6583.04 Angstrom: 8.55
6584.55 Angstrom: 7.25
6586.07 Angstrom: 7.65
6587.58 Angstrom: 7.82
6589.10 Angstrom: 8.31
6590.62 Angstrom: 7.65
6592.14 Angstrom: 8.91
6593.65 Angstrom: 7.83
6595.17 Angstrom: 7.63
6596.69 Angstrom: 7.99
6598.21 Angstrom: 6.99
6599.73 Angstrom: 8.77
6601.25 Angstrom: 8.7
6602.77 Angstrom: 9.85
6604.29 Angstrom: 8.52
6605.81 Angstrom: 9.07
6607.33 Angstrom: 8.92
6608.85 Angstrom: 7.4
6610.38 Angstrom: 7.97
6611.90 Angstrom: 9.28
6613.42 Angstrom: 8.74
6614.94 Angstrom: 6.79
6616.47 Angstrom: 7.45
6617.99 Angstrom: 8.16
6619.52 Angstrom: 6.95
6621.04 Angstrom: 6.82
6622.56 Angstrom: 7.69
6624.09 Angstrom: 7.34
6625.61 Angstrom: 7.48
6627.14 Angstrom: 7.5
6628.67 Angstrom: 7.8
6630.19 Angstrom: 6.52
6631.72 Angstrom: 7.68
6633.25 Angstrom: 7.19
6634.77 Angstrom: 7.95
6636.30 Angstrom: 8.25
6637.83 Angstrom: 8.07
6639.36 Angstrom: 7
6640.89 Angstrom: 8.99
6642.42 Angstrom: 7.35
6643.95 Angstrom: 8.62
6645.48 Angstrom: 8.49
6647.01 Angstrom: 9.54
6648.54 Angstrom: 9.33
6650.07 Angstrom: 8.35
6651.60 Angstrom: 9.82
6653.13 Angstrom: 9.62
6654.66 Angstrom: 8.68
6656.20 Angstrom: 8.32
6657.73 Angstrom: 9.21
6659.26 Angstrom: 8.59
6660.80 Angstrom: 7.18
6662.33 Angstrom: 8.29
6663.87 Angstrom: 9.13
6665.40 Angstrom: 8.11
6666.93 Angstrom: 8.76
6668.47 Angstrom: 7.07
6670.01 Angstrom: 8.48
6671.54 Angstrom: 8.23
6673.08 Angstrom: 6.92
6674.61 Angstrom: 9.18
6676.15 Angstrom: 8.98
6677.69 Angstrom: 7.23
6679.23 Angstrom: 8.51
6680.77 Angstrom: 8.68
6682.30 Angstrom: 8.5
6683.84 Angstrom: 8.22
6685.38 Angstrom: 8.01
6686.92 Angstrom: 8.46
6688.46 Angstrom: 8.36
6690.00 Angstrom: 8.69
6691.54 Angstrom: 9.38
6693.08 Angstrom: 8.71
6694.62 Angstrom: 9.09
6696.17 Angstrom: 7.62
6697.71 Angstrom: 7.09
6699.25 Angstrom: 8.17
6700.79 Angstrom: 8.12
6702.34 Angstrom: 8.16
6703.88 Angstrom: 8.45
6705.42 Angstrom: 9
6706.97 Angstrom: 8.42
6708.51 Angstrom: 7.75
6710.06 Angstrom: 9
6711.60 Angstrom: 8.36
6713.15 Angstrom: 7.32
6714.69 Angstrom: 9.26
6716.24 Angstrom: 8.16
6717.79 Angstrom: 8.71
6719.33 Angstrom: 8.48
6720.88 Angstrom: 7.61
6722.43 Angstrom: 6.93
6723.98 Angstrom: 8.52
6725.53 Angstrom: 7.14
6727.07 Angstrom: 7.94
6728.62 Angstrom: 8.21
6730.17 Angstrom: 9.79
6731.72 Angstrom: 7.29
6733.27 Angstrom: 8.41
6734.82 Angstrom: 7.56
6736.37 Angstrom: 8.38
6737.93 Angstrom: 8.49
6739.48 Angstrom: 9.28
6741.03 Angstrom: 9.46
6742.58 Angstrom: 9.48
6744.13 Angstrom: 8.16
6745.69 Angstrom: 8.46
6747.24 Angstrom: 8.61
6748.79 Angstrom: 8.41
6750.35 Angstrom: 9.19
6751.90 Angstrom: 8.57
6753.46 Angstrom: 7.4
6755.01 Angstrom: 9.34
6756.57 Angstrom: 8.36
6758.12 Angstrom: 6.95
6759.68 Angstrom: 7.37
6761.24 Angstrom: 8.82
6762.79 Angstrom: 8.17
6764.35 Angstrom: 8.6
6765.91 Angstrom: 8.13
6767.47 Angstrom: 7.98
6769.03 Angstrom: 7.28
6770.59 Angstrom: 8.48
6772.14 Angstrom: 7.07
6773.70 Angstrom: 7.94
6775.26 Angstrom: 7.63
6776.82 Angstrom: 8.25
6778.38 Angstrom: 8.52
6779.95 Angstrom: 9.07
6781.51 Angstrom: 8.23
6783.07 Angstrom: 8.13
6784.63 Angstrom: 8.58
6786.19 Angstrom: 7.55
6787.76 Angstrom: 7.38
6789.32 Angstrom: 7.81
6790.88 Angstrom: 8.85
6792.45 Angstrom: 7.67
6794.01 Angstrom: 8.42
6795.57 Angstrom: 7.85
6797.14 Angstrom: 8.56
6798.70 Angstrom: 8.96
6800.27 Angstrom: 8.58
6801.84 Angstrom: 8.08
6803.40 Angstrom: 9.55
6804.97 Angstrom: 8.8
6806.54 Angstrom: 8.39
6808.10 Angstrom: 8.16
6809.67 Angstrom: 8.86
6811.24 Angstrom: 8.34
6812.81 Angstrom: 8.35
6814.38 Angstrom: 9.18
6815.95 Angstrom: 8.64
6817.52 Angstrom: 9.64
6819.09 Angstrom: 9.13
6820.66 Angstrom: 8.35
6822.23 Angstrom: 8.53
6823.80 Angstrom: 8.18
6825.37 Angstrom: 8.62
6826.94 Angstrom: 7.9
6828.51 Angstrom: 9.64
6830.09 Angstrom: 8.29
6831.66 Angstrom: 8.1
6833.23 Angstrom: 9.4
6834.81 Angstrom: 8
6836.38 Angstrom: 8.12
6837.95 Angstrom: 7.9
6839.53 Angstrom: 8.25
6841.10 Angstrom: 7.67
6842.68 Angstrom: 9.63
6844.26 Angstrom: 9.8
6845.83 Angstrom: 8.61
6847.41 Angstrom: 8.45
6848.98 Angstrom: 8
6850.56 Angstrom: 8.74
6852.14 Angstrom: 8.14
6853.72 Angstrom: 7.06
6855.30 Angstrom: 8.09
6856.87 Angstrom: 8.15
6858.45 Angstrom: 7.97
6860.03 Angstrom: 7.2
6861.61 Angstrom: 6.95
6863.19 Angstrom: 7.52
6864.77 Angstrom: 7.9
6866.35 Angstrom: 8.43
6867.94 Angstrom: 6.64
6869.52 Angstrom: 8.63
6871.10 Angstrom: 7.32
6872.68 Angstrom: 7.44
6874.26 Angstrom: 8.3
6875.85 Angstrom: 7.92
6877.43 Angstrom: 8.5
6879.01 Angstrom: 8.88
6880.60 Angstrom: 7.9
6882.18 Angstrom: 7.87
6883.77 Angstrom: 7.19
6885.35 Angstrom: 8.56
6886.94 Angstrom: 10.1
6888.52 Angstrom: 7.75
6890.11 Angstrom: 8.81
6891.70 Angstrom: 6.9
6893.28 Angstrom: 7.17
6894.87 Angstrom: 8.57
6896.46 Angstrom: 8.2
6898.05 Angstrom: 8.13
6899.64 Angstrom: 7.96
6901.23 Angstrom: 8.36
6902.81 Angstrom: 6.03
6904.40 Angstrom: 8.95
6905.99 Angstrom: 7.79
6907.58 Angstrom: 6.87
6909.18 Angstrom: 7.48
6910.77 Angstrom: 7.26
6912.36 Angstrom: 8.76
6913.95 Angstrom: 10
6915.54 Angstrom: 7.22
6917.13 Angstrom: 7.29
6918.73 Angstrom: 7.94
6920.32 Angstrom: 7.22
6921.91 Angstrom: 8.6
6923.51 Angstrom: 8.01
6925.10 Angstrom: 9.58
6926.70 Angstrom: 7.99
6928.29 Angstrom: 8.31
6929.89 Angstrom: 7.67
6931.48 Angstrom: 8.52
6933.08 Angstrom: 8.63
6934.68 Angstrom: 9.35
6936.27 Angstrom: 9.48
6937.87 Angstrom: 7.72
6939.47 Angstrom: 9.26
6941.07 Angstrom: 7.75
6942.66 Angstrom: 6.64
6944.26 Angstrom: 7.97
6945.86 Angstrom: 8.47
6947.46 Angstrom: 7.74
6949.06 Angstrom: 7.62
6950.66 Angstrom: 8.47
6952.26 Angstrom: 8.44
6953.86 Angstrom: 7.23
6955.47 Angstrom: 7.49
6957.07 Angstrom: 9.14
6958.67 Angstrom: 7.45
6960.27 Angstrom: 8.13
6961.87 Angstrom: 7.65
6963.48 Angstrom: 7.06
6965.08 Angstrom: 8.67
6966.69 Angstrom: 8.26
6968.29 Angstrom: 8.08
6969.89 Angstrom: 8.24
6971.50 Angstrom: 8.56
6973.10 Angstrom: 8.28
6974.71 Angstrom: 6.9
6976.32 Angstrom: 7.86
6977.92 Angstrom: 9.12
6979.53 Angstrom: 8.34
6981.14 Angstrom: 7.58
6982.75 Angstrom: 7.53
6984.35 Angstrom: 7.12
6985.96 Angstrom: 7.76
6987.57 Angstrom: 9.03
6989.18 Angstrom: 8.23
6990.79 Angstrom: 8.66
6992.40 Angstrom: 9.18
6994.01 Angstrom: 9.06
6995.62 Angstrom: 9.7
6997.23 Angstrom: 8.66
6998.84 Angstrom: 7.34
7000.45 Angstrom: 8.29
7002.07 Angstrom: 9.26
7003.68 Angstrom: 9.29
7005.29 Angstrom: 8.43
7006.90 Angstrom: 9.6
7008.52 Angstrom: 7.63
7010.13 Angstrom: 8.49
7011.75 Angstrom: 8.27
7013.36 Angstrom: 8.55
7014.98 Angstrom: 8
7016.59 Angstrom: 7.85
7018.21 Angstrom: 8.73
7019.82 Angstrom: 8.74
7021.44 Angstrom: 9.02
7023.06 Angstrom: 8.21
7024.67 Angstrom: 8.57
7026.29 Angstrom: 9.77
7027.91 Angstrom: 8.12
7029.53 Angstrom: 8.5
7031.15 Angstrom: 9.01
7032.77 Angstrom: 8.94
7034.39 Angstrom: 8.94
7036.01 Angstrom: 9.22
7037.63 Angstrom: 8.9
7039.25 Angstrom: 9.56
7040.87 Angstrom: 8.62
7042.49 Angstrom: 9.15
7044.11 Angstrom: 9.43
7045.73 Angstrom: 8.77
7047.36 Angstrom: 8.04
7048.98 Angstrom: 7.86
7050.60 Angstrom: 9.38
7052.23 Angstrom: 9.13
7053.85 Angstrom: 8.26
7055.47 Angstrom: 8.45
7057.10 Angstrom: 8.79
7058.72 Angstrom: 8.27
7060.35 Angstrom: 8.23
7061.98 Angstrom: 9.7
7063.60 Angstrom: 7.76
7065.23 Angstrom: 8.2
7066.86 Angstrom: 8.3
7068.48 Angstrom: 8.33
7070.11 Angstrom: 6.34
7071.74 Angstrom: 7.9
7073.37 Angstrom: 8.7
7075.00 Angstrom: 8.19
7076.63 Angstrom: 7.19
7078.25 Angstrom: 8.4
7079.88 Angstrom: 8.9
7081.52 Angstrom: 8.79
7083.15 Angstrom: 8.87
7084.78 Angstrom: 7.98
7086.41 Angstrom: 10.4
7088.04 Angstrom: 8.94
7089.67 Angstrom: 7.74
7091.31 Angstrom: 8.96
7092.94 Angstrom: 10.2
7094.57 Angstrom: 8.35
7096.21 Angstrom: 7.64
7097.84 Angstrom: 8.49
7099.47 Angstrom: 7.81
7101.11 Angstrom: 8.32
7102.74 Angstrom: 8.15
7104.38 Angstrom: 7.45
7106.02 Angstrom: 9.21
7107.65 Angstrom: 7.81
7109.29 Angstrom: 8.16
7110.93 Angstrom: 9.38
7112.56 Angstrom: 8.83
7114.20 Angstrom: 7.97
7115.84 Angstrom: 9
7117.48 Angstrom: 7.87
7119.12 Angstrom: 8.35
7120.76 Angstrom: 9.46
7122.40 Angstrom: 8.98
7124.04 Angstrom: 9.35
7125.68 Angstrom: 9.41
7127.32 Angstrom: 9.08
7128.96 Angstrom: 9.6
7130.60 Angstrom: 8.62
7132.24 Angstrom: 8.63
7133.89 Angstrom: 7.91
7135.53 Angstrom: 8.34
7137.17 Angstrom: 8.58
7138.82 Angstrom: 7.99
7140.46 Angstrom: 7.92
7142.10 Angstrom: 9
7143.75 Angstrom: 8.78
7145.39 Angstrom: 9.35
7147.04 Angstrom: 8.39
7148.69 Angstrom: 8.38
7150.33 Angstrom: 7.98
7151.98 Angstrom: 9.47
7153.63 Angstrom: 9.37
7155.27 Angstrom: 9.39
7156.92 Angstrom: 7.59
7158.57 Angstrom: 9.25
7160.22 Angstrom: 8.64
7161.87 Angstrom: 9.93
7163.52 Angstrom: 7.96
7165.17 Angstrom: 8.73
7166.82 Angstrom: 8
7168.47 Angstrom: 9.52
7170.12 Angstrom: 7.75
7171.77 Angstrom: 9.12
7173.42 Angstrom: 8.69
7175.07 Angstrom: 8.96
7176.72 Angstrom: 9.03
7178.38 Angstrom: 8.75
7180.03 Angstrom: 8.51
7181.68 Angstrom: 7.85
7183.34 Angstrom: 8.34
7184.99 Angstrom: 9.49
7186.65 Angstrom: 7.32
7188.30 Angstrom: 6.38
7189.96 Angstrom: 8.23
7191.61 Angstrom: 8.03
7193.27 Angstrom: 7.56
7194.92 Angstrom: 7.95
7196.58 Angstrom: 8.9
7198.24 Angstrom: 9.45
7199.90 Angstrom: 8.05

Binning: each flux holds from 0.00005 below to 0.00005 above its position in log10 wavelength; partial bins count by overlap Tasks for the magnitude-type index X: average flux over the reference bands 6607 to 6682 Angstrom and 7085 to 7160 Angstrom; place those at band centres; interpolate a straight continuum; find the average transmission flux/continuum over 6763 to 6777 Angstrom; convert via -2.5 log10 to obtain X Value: 0.05 mag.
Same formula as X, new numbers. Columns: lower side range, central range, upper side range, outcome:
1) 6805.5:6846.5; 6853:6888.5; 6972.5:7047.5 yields 0.09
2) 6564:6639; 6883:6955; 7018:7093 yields 0.05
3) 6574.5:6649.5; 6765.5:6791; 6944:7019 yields 0.02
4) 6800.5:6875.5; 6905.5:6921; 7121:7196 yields 0.08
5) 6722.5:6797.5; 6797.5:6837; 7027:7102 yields -0.04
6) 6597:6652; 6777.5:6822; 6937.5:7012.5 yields -0.04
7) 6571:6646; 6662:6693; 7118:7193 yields -0.03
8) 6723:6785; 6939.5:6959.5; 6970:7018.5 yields 0.06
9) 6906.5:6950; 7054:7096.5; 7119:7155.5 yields 0.02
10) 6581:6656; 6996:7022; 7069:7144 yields -0.01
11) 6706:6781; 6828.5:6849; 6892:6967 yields -0.05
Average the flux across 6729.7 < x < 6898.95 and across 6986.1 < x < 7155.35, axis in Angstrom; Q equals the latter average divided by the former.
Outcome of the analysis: 1.04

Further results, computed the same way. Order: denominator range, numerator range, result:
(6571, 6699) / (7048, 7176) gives 1.04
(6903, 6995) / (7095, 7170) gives 1.06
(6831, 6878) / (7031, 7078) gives 1.05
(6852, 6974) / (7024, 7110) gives 1.07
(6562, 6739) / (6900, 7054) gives 1.01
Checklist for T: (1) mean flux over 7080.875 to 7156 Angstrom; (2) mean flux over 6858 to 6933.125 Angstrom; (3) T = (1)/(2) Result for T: 1.09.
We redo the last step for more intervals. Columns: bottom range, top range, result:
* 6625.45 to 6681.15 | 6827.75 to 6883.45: 0.99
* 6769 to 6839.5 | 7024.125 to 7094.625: 1.03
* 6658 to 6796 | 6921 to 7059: 1.02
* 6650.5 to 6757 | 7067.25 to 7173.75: 1.02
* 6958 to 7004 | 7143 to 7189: 1.04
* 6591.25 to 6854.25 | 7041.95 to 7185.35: 1.04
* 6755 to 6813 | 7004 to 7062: 1.06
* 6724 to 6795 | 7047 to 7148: 1.03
